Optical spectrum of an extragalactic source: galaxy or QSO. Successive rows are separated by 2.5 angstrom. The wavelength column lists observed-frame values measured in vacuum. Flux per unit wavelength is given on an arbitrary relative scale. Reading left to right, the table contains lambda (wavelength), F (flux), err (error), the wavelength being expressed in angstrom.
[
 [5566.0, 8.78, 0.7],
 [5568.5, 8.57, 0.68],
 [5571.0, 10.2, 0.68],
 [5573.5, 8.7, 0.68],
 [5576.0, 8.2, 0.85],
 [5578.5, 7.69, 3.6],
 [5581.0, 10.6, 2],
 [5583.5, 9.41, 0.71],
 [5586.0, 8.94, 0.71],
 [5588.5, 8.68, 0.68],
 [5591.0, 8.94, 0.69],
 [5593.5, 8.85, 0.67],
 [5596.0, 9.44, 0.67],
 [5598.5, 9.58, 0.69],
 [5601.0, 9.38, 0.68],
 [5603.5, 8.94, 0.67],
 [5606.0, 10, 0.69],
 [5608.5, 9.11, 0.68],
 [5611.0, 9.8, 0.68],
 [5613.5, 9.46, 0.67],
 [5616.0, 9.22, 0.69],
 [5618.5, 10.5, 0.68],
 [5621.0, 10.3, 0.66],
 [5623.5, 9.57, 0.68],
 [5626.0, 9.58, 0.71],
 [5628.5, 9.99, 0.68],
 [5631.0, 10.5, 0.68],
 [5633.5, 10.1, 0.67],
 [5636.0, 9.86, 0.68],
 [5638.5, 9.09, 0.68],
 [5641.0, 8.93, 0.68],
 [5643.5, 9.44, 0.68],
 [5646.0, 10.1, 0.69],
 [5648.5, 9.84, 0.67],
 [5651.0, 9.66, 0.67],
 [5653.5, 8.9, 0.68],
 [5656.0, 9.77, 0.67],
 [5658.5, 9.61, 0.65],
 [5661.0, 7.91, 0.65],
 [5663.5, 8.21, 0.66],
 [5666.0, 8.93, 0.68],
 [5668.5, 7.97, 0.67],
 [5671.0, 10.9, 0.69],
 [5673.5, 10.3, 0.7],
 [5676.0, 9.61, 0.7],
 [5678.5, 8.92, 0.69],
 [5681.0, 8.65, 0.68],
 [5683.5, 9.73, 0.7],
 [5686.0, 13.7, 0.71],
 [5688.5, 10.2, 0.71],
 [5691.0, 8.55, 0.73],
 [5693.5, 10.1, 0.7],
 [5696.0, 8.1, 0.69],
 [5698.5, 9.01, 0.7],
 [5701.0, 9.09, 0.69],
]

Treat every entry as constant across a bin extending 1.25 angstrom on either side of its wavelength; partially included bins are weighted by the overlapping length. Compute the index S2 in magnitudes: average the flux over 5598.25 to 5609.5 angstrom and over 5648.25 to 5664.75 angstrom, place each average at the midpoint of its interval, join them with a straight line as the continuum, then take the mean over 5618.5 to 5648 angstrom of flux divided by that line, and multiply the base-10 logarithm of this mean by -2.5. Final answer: -0.07 mag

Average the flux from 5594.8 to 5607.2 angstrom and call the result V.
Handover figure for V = 9.47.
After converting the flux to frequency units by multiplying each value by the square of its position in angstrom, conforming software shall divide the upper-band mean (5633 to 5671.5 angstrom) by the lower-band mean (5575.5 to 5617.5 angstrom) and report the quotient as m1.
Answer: 1.03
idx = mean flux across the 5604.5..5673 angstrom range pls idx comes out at 9.53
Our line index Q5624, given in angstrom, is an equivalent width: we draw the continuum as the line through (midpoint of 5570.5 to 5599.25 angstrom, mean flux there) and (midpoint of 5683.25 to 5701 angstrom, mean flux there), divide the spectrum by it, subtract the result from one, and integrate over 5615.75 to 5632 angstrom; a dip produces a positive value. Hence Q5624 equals -1.10 angstrom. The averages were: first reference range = 9.07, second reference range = 9.87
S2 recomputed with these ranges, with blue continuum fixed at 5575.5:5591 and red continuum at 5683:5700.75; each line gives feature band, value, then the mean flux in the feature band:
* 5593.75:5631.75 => -0.05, 9.66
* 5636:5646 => 0.01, 9.36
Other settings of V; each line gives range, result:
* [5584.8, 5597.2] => 8.97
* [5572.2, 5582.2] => 8.8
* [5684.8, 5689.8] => 11.9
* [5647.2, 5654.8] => 9.47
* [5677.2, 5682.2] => 8.79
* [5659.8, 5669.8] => 8.27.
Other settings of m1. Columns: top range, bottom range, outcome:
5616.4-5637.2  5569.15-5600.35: 1.12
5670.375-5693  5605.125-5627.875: 1.06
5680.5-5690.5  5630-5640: 1.09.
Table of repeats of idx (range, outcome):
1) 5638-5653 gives 9.5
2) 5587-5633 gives 9.55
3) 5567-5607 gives 9.12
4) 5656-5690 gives 9.59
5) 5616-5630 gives 9.93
